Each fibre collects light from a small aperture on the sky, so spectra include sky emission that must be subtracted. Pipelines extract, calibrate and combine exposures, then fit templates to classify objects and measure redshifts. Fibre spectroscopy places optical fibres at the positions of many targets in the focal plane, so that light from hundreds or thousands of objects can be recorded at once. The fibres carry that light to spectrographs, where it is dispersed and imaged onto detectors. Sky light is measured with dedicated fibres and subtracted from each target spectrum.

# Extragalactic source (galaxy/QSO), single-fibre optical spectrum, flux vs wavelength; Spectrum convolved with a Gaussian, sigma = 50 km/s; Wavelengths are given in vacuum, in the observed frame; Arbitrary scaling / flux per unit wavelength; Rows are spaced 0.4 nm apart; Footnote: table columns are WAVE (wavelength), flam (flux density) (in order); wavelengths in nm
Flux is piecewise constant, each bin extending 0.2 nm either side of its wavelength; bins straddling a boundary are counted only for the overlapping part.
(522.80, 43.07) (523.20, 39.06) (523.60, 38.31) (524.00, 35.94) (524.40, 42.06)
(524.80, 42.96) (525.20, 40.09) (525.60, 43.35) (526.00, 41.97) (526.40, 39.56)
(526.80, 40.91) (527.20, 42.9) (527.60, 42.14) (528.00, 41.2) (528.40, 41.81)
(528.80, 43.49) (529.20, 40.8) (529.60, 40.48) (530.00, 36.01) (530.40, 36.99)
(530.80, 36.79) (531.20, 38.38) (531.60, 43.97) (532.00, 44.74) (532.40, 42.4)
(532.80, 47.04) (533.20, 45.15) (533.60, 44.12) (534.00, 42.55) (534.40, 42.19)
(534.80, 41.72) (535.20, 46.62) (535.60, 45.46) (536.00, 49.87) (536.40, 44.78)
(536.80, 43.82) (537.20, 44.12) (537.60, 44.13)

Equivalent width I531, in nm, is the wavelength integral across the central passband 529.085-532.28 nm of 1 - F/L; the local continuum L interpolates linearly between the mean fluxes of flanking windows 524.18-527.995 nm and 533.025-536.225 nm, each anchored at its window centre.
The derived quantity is 0.26 nm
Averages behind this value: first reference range 41.7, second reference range 44.7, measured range 39.8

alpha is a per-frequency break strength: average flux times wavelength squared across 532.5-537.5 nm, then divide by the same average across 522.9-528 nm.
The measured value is 1.14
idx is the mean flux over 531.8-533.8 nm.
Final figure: 44.7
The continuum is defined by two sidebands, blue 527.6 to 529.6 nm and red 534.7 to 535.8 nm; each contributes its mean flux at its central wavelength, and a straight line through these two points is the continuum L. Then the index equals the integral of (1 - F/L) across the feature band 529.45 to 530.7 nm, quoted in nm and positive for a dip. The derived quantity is 0.14 nm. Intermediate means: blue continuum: 41.7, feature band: 37.6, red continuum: 44.9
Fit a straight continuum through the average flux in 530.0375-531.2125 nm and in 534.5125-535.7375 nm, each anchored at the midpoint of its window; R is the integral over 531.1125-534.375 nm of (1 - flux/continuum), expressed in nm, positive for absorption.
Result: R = -0.257 nm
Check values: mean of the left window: 37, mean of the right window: 44.4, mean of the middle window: 43.6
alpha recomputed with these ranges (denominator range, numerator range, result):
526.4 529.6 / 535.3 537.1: 1.14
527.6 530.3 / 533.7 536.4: 1.13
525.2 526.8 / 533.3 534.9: 1.07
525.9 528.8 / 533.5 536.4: 1.10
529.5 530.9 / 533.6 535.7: 1.19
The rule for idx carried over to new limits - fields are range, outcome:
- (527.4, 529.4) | 41.9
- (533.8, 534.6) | 42.4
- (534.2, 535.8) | 44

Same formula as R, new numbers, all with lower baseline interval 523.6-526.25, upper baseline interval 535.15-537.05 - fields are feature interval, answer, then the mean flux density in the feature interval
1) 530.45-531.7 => 0.13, 39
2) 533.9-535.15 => 0.07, 42.7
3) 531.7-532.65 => 0.01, 43.8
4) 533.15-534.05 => 0.02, 44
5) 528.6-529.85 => 0.04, 41.4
